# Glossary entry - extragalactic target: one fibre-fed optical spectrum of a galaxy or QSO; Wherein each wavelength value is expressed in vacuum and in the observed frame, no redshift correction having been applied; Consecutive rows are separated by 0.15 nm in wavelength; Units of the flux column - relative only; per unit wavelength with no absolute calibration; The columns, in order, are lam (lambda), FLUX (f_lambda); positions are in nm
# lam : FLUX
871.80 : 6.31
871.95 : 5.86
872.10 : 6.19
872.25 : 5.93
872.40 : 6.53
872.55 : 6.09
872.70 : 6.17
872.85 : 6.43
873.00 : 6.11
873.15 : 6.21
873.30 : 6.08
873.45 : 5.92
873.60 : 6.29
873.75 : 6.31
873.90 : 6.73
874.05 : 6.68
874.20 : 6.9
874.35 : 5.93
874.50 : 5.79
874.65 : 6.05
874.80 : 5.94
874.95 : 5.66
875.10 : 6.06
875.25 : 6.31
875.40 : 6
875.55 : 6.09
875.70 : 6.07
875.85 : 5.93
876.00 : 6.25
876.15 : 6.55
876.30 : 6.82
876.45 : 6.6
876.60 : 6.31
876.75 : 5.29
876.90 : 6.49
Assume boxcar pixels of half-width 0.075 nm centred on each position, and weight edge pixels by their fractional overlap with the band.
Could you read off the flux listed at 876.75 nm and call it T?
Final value 5.29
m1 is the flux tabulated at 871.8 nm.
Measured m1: 6.31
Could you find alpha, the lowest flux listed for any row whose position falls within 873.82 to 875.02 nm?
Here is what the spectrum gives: 5.66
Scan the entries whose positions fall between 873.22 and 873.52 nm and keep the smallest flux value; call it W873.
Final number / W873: 5.92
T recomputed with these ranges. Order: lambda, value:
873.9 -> 6.73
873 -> 6.11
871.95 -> 5.86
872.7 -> 6.17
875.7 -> 6.07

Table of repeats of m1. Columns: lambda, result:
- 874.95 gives 5.66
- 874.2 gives 6.9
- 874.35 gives 5.93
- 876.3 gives 6.82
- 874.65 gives 6.05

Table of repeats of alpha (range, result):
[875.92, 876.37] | 6.25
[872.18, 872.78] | 5.93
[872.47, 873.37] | 6.08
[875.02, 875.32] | 6.06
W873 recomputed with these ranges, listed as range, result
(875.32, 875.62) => 6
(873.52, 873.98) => 6.29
